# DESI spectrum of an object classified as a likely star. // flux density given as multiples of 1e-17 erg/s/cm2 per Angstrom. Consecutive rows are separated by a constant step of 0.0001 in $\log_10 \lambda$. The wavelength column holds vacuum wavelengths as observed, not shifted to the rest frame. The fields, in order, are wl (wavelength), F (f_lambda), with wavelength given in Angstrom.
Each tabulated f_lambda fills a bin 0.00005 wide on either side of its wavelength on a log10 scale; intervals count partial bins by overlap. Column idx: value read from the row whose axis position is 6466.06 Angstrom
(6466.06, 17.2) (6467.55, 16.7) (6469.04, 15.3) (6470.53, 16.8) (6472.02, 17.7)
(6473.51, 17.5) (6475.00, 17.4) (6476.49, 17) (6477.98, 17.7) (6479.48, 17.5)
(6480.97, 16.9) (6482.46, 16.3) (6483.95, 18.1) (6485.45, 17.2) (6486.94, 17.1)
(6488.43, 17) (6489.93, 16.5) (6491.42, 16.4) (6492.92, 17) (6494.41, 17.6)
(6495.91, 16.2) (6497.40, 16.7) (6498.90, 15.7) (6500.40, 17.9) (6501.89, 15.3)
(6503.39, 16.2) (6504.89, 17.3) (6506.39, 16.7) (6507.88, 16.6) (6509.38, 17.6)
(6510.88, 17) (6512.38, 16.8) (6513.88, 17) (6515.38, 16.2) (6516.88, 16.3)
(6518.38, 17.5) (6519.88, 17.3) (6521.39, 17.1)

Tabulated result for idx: 17.2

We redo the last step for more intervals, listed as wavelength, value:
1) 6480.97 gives 16.9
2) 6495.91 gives 16.2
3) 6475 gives 17.4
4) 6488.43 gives 17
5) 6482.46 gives 16.3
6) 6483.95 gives 18.1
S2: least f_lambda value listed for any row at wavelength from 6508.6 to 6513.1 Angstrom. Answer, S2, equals 16.8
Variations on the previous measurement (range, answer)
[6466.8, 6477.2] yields 15.3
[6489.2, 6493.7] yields 16.4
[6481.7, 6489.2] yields 16.3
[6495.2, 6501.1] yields 15.7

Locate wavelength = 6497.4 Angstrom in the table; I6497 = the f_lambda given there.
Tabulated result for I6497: 16.7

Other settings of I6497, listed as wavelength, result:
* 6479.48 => 17.5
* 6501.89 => 15.3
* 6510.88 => 17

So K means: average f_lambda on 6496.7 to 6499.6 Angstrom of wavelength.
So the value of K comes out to 16.2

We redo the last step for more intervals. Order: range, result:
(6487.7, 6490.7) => 16.7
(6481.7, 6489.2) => 17.1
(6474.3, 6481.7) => 17.3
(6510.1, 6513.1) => 16.9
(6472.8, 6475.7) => 17.5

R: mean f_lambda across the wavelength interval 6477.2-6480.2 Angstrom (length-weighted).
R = 17.6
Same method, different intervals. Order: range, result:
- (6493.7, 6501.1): 16.8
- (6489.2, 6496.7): 16.8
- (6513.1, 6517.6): 16.5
